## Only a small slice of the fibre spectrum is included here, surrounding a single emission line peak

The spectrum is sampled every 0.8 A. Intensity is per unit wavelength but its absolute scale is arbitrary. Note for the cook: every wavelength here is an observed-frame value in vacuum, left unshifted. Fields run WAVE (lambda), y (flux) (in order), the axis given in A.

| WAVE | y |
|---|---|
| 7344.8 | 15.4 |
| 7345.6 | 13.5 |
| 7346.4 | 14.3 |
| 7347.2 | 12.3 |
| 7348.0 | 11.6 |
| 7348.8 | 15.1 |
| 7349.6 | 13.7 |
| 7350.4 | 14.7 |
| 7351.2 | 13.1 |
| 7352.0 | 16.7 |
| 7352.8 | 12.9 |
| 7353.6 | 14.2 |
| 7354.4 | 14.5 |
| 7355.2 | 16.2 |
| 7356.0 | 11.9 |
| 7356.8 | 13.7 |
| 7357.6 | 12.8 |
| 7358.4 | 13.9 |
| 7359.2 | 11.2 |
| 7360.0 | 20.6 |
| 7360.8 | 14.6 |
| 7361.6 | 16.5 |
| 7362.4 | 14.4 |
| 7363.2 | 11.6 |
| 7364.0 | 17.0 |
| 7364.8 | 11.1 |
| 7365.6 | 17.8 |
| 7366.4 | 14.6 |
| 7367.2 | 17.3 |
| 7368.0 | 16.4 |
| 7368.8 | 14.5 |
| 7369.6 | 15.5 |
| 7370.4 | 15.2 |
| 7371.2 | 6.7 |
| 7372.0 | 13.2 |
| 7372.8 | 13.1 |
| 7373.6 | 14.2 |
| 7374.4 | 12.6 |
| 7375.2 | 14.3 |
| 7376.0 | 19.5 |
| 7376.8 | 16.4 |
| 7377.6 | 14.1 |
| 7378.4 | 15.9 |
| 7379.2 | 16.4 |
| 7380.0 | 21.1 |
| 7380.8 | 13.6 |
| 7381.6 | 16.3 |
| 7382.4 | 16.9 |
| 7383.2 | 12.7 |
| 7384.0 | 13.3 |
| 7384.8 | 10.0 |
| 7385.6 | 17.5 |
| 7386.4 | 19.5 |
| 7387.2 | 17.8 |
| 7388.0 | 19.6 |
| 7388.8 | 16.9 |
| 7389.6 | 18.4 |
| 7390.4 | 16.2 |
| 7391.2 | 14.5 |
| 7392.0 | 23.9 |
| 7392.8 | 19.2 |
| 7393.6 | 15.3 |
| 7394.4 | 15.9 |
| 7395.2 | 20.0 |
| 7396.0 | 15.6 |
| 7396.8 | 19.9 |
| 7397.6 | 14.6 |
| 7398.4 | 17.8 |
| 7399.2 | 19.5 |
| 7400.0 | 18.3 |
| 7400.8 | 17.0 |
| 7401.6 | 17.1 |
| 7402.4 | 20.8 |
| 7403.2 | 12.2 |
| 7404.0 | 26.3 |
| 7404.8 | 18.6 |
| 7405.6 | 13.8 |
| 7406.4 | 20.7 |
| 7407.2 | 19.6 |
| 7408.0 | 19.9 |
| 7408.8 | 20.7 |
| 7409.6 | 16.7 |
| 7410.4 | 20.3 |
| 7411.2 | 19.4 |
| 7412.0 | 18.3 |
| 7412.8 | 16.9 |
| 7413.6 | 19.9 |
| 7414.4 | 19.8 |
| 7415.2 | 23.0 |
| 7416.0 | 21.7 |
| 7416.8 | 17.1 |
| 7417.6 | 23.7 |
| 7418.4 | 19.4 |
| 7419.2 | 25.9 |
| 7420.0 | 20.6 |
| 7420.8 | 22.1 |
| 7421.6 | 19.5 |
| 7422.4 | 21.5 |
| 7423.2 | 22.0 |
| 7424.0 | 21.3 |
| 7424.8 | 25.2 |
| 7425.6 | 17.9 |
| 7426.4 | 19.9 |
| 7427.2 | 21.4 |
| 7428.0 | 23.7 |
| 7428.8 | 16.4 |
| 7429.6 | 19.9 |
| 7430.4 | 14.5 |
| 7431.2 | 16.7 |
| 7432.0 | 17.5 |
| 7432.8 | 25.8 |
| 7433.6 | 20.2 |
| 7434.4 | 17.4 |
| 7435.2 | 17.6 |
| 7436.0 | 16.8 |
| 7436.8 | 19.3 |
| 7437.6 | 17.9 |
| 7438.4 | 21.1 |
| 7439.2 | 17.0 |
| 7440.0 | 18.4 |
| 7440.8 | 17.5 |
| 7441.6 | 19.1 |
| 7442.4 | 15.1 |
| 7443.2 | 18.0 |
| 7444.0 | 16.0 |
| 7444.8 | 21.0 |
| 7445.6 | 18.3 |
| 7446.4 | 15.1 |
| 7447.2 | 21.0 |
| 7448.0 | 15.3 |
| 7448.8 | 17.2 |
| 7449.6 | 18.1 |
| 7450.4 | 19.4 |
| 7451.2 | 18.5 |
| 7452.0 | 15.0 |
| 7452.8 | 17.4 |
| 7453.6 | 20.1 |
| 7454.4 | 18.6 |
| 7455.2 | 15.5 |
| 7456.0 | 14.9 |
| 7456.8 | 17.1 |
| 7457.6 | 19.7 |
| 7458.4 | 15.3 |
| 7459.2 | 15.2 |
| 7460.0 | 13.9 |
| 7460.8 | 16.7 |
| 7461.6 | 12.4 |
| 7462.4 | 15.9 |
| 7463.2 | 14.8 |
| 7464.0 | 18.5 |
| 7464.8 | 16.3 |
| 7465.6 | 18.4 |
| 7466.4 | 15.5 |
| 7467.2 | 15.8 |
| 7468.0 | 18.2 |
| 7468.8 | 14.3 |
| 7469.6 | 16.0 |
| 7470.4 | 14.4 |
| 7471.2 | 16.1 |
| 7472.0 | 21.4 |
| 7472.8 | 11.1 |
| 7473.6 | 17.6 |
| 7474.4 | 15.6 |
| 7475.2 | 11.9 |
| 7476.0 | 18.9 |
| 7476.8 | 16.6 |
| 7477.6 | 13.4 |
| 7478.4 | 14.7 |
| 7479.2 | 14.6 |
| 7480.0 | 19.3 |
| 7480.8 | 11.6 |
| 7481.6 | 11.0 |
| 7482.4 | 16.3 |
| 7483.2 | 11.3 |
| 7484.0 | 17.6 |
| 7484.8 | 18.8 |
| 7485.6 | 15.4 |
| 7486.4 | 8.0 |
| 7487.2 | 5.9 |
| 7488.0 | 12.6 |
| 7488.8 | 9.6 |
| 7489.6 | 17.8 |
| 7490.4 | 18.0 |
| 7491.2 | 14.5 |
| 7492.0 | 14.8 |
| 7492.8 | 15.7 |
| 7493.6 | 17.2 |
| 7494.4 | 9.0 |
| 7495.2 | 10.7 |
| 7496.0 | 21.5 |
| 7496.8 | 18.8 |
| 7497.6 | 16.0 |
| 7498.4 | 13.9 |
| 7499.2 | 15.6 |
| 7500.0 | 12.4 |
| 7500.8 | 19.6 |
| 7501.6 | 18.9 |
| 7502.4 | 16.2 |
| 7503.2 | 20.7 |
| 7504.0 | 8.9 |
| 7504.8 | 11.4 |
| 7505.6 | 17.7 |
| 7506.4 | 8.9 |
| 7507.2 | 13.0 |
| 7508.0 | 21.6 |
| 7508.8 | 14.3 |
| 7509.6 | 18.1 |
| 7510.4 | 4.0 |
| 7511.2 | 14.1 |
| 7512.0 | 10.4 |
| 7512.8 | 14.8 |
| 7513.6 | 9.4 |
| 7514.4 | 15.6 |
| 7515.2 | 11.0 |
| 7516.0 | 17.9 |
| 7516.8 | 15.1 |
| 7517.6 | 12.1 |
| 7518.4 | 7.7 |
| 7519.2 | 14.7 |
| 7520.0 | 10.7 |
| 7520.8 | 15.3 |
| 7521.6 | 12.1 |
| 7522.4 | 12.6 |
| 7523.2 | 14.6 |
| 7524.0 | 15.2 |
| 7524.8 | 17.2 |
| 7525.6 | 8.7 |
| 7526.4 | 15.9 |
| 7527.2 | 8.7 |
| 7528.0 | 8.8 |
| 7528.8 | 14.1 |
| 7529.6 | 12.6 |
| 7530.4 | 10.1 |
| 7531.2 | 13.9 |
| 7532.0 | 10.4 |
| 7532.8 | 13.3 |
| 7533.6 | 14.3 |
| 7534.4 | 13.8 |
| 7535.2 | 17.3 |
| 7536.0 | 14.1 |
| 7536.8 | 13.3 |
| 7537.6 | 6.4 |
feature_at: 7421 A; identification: Mg II 2798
